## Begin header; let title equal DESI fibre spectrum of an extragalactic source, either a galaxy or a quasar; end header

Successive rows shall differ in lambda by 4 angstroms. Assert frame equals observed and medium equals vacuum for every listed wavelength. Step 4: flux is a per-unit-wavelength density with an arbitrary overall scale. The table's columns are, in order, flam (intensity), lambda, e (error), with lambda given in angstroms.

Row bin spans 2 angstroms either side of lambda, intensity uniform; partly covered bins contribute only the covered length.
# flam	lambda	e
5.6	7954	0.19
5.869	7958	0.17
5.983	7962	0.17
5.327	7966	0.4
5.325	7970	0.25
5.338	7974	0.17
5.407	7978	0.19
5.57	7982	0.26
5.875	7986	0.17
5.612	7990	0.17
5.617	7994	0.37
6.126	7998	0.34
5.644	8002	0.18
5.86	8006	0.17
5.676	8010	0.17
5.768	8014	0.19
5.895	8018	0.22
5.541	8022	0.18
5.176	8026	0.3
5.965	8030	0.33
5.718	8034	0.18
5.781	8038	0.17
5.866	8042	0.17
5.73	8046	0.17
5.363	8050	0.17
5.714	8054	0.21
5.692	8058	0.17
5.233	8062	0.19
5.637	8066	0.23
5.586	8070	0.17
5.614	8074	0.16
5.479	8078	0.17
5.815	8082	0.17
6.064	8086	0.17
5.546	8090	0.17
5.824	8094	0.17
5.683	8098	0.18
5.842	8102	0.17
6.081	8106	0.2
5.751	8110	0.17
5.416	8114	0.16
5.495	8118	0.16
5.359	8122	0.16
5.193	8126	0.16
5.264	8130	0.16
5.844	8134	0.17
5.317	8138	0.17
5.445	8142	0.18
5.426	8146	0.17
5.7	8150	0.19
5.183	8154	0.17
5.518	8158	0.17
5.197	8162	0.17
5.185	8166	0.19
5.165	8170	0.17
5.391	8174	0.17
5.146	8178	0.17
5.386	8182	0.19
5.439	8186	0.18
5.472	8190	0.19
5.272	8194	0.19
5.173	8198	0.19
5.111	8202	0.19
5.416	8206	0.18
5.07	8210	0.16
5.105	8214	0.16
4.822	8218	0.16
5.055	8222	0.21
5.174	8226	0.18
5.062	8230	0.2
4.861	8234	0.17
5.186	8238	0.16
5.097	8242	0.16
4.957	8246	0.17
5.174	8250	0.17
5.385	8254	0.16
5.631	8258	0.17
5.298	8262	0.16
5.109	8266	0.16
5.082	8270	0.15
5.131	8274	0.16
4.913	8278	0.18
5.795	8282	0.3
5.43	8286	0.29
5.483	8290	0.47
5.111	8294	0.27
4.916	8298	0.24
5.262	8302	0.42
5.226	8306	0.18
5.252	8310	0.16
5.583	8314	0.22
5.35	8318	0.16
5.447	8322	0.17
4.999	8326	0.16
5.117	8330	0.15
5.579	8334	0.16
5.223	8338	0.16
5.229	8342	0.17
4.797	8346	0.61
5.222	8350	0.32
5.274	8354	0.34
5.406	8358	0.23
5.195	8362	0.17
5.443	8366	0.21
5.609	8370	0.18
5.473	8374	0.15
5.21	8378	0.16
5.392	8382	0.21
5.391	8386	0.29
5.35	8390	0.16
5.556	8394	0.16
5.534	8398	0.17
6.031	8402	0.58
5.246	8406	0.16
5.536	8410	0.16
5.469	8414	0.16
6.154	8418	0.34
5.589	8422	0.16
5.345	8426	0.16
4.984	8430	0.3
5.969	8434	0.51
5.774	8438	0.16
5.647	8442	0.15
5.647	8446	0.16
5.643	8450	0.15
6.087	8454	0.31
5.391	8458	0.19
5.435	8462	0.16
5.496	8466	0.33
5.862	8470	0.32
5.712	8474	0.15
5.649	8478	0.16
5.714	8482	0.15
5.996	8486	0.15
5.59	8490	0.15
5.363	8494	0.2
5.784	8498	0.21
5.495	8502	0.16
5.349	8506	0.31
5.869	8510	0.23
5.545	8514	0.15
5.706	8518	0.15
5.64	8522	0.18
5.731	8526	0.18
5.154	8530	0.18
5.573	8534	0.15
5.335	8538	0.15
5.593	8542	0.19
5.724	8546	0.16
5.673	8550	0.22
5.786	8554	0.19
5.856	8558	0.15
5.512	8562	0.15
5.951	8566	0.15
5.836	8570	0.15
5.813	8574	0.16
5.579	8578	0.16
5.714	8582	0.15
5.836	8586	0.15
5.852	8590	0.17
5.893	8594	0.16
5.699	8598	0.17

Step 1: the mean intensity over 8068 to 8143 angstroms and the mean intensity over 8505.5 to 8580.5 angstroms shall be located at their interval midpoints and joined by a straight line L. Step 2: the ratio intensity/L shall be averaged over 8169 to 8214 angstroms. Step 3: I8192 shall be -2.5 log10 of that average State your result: 0.07 mag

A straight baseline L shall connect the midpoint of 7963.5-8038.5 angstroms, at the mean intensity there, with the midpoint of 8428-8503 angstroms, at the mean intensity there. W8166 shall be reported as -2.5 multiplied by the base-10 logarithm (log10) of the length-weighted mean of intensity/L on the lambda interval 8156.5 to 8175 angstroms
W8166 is 0.07 mag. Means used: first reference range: 5.64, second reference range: 5.65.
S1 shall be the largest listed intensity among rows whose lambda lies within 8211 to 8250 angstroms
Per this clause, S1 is 5.186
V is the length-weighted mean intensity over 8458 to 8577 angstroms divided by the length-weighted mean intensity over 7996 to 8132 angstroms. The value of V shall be 1.0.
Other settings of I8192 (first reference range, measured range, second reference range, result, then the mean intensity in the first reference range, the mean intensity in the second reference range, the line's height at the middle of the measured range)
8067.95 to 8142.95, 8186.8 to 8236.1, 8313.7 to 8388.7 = 0.07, 5.61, 5.31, 5.48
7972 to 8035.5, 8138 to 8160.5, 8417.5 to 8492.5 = 0.05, 5.67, 5.66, 5.67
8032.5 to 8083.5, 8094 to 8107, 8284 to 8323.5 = -0.05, 5.63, 5.3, 5.57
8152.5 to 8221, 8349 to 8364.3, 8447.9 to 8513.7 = 0.04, 5.24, 5.65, 5.47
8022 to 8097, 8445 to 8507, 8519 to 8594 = 0.01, 5.65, 5.68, 5.68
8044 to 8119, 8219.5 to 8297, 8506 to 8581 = 0.09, 5.66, 5.65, 5.66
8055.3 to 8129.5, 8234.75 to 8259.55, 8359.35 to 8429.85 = 0.07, 5.62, 5.49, 5.55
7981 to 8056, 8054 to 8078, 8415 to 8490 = 0.03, 5.71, 5.67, 5.71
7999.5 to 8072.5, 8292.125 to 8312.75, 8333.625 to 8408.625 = 0.05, 5.66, 5.37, 5.43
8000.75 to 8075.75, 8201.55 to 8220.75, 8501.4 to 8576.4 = 0.11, 5.66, 5.64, 5.65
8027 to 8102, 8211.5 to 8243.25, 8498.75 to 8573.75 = 0.13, 5.68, 5.64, 5.67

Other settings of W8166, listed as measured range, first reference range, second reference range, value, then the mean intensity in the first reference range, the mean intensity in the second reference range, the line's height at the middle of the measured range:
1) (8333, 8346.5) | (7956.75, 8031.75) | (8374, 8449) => 0.068 mag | 5.66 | 5.55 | 5.56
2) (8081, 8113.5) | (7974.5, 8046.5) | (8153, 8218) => -0.063 mag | 5.7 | 5.25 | 5.48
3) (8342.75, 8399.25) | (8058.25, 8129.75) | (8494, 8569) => 0.055 mag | 5.62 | 5.62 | 5.62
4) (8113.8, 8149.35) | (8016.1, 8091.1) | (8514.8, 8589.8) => 0.045 mag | 5.65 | 5.67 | 5.66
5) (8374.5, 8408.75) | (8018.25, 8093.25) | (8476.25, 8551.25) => 0.029 mag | 5.65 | 5.6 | 5.62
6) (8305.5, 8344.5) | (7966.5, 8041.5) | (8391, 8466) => 0.064 mag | 5.66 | 5.61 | 5.62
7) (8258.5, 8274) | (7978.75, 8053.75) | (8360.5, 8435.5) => 0.074 mag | 5.71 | 5.5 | 5.57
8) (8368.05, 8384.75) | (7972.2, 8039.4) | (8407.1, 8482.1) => 0.043 mag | 5.68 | 5.63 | 5.64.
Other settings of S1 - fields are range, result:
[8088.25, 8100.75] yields 5.824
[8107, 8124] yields 5.751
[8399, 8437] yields 6.154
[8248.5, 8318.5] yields 5.795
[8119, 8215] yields 5.844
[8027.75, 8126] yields 6.081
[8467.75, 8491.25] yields 5.996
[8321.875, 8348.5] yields 5.579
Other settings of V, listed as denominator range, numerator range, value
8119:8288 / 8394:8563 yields 1.07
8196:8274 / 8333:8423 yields 1.05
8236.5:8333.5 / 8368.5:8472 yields 1.06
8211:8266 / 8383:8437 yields 1.08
